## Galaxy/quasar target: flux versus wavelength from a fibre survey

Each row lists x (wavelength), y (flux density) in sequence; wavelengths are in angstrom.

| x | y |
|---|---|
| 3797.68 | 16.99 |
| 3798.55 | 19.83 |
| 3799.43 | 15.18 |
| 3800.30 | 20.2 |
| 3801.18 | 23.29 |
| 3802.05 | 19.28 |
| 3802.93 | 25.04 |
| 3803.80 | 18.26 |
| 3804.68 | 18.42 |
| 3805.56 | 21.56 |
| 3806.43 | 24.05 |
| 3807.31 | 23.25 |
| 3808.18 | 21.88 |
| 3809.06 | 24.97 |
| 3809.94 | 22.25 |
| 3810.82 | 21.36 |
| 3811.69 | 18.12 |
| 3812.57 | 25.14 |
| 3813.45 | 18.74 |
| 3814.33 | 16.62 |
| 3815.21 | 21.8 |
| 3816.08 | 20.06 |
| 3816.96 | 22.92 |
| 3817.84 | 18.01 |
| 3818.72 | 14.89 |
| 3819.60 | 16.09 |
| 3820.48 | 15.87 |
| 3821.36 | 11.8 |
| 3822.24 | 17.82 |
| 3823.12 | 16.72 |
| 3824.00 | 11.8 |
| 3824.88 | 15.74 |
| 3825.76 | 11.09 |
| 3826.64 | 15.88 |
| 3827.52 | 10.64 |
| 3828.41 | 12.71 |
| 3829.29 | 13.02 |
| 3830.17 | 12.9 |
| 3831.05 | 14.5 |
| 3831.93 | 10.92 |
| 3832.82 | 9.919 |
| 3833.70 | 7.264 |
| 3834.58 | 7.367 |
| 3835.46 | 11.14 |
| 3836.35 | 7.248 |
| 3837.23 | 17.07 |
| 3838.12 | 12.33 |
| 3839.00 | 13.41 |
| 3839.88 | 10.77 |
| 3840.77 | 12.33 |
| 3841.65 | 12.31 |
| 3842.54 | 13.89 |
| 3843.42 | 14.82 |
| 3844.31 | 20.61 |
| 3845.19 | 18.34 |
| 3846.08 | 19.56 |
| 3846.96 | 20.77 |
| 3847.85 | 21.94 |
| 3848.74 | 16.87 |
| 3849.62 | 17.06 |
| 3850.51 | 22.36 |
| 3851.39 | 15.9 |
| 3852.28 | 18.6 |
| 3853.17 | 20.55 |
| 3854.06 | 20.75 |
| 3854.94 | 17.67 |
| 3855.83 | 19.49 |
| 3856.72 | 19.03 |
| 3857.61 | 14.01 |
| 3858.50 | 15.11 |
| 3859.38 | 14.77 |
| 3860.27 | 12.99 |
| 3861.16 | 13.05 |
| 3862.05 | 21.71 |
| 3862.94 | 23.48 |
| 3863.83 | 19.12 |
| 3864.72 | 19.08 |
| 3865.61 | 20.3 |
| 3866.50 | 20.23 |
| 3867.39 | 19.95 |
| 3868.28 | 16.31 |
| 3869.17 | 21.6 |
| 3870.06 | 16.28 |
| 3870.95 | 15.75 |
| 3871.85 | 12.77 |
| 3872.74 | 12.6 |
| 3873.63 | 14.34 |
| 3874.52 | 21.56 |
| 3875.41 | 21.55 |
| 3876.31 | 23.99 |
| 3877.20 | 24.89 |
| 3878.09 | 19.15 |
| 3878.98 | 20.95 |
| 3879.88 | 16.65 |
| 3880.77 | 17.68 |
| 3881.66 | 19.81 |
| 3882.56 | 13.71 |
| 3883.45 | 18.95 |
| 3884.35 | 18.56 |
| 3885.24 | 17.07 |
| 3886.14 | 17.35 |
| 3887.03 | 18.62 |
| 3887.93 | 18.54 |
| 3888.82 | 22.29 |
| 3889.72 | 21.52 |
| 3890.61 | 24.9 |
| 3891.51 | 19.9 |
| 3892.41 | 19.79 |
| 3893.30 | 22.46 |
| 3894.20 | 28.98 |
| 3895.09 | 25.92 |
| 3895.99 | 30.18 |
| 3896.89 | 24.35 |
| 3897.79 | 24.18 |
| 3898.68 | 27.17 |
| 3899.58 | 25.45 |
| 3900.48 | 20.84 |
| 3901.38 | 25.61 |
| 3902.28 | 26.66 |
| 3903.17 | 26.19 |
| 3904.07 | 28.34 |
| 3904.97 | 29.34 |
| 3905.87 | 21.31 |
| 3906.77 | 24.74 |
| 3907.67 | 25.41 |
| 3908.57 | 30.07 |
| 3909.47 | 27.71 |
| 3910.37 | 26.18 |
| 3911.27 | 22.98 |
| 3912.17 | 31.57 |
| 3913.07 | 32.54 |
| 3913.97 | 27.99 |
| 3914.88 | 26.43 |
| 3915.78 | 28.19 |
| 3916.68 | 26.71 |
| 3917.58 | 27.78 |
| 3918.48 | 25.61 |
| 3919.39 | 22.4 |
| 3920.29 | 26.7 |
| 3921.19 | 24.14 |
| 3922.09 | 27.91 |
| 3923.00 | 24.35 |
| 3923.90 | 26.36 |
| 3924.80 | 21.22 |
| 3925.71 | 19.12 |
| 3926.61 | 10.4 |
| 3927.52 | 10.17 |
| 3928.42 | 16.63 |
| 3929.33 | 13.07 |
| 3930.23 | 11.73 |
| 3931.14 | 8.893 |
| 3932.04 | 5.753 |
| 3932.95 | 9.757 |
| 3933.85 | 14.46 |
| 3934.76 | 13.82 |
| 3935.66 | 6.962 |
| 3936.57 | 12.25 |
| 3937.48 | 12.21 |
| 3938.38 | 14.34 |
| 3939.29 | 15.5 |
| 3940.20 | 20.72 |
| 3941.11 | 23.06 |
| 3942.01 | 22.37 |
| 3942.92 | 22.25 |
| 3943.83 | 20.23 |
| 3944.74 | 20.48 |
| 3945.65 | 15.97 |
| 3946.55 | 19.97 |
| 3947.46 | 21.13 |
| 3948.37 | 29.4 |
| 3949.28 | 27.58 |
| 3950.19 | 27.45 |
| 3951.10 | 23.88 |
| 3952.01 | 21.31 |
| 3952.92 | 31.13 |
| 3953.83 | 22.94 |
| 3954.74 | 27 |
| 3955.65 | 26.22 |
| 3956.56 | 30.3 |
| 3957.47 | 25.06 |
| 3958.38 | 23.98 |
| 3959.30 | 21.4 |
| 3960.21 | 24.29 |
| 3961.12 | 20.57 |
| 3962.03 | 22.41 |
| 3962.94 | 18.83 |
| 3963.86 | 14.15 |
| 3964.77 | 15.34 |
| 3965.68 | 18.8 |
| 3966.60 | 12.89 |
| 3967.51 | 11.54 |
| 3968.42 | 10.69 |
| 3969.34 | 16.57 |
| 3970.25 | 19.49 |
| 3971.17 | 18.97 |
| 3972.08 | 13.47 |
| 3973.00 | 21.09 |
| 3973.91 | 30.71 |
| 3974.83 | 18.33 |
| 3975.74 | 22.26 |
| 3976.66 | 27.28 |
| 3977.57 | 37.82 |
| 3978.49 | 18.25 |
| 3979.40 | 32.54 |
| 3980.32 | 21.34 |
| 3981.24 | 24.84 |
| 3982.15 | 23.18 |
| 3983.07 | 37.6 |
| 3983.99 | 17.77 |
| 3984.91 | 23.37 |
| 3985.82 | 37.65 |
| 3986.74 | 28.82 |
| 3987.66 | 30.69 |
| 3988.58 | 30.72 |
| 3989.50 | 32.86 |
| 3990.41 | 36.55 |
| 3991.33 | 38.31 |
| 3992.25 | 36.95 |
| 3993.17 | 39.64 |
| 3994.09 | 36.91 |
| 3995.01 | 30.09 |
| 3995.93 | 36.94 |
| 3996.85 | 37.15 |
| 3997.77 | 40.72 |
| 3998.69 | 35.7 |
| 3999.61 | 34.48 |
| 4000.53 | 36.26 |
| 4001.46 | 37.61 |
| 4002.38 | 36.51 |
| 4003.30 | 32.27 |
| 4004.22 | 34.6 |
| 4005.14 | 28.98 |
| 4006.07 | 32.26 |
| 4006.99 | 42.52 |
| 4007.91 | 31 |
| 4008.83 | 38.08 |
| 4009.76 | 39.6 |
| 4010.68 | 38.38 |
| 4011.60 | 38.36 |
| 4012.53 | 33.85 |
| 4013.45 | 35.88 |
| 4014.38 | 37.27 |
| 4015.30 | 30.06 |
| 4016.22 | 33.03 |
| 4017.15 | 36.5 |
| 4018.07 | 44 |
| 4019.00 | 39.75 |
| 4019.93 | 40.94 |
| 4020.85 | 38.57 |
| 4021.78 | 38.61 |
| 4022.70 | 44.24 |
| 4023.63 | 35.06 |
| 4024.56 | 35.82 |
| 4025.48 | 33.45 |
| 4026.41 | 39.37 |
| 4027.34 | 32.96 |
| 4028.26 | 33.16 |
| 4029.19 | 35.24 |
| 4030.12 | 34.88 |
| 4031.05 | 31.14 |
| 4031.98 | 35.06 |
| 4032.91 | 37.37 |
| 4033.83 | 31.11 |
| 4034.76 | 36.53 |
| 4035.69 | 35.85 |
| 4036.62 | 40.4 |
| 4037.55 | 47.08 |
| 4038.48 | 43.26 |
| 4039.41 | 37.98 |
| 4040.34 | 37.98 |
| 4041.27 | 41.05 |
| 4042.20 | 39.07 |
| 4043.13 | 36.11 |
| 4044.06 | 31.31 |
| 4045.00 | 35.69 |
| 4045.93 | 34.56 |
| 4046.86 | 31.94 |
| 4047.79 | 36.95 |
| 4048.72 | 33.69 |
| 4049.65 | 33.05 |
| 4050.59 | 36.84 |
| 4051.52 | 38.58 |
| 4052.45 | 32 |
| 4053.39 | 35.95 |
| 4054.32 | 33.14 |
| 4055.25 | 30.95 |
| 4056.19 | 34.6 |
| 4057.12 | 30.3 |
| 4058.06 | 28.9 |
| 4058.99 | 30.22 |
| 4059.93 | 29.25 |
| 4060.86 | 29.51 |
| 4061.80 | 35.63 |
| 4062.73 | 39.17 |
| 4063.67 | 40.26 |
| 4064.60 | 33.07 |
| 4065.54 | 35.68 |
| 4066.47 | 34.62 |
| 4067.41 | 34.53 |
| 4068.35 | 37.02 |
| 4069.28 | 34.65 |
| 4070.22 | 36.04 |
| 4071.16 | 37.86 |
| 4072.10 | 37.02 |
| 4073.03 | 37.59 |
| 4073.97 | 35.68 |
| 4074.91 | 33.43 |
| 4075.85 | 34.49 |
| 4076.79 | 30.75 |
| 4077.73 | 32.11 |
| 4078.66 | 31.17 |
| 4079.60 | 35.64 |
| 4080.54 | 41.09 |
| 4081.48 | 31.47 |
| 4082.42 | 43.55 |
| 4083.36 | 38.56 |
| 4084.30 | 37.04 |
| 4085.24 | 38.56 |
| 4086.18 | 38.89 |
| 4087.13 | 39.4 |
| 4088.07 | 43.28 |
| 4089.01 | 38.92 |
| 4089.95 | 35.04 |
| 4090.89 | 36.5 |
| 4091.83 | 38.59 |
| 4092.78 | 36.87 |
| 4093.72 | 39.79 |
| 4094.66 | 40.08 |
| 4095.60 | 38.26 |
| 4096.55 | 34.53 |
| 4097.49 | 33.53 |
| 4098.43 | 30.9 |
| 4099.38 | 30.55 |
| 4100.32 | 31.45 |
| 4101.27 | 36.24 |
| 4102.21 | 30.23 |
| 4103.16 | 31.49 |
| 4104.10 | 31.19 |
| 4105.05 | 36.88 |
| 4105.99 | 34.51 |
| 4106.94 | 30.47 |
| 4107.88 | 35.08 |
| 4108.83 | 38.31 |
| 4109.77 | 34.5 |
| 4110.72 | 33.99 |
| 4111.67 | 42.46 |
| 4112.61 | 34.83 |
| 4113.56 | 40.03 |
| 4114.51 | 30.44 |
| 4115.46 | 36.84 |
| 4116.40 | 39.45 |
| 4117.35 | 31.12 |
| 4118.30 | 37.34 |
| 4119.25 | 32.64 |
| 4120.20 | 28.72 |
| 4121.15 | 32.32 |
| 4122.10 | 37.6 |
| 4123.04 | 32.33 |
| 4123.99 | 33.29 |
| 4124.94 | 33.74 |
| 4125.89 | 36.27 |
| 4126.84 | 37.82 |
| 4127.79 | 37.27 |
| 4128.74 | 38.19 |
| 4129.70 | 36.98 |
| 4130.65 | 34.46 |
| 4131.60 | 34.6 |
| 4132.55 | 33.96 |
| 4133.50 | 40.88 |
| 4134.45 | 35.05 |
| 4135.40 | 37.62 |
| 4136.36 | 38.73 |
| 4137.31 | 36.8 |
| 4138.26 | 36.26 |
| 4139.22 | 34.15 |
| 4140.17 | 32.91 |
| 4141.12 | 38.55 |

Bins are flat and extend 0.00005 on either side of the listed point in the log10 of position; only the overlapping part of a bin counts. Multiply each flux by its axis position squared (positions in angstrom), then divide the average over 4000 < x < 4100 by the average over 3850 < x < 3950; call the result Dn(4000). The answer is 1.89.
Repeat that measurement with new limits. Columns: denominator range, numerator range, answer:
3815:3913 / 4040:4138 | 2.10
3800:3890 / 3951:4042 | 1.93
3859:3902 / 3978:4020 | 1.78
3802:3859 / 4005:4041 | 2.43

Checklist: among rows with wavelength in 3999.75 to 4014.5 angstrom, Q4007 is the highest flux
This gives 42.52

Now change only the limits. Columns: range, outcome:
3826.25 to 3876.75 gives 23.99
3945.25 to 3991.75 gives 38.31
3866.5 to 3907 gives 30.18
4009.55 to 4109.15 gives 47.08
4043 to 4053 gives 38.58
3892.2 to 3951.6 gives 32.54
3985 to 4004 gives 40.72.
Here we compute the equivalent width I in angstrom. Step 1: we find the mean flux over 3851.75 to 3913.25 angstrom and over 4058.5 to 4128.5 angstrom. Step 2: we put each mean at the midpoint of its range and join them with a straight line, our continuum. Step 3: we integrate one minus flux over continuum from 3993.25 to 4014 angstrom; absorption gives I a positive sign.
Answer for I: -4.6 angstrom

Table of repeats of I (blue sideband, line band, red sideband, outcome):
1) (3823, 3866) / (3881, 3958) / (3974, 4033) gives 6.0 angstrom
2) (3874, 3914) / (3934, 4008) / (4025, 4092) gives 9.9 angstrom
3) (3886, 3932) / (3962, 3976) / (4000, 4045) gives 5.9 angstrom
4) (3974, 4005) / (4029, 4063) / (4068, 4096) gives -0.3 angstrom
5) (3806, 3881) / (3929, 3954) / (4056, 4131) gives 6.4 angstrom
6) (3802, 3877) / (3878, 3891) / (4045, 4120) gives 0.9 angstrom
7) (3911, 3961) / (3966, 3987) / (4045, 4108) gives 2.1 angstrom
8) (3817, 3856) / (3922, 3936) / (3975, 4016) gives 5.8 angstrom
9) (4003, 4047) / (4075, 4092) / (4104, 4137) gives -0.4 angstrom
